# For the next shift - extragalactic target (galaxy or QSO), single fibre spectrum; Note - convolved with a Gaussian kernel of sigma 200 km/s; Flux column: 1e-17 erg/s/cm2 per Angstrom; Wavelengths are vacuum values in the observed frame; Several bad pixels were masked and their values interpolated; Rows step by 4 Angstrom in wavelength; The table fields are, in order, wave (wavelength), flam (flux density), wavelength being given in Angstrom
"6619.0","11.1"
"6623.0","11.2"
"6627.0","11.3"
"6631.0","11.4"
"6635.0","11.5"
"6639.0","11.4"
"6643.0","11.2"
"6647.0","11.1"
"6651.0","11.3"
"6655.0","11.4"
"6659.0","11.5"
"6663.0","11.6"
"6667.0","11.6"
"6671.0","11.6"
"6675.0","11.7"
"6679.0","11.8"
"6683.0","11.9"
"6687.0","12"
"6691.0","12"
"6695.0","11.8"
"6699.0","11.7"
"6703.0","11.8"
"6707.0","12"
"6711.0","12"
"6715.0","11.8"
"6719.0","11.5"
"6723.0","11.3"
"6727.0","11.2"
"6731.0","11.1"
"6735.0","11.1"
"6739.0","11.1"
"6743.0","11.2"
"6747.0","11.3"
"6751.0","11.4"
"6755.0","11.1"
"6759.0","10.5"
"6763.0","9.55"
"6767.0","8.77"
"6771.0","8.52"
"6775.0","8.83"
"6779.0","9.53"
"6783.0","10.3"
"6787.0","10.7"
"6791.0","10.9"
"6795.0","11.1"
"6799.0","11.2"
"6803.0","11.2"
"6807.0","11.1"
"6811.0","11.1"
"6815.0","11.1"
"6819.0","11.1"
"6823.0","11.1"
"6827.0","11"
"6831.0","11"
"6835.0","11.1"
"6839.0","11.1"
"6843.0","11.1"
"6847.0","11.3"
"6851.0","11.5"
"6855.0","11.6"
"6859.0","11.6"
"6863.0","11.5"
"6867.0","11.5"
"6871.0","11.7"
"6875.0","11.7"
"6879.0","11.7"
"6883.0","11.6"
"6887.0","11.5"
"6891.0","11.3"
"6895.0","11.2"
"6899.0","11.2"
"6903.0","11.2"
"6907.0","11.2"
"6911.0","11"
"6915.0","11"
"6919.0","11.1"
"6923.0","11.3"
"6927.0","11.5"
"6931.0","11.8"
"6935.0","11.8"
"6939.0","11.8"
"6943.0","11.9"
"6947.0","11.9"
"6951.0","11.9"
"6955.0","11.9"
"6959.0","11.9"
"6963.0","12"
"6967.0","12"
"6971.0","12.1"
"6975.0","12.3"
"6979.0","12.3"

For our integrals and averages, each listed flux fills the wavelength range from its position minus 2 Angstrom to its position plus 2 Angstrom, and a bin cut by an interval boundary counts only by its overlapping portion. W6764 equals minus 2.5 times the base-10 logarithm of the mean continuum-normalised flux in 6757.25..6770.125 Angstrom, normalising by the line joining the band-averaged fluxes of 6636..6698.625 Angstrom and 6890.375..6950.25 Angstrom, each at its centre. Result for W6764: 0.211 mag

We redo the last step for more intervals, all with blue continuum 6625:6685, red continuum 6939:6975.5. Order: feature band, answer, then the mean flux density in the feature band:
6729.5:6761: 0.05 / 11.1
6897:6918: 0.07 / 11.1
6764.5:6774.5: 0.32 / 8.72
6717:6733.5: 0.03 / 11.3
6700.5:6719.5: -0.02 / 11.8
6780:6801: 0.09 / 10.8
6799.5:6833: 0.06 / 11.1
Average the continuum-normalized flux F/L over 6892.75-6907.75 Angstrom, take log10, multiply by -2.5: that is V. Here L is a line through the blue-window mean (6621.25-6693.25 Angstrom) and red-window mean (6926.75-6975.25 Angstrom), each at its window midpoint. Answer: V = 0.06 mag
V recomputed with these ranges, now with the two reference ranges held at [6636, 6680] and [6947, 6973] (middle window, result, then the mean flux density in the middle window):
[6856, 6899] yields 0.03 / 11.5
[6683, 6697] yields -0.04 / 11.9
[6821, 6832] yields 0.07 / 11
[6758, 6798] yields 0.18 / 9.89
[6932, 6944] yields 0.01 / 11.8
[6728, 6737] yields 0.05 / 11.1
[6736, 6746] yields 0.04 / 11.2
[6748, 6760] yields 0.05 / 11.1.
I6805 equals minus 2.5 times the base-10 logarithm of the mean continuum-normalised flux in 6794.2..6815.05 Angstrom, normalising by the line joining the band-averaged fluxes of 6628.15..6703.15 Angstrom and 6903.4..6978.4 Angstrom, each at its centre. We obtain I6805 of 0.048 mag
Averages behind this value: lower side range 11.6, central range 11.1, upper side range 11.7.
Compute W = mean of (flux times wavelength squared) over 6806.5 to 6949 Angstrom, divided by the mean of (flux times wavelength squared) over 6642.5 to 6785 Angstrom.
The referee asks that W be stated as 1.07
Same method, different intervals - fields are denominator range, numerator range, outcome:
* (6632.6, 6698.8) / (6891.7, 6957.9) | 1.07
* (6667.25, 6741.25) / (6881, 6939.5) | 1.04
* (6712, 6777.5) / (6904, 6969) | 1.15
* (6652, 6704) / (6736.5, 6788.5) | 0.89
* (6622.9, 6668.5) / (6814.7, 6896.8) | 1.06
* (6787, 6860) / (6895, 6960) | 1.06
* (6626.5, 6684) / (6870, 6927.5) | 1.06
